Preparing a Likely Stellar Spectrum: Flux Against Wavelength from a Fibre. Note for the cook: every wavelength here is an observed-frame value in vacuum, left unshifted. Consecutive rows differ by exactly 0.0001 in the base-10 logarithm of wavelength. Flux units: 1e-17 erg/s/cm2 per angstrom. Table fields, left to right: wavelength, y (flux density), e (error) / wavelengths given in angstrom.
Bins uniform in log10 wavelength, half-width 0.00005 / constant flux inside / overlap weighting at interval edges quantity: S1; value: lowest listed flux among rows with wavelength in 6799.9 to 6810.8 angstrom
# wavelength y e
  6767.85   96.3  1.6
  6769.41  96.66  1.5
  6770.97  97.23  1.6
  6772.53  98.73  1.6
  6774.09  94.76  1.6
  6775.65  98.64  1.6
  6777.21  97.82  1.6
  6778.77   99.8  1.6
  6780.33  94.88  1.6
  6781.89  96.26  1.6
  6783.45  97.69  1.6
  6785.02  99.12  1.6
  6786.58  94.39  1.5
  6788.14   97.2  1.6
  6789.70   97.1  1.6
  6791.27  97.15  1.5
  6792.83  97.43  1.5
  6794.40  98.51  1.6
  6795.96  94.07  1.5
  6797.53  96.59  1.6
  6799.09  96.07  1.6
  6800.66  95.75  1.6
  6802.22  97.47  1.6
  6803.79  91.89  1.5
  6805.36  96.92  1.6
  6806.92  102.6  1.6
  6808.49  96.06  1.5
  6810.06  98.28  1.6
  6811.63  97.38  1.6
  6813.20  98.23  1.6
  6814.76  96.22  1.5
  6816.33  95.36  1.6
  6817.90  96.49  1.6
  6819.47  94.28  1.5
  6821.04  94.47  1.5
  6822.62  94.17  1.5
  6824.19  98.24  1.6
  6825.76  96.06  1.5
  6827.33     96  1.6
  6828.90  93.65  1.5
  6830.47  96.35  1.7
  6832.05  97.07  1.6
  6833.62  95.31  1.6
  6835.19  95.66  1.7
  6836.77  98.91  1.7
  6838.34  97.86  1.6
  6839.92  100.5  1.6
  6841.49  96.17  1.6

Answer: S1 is 91.89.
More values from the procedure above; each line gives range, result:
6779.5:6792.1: 94.39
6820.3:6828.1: 94.17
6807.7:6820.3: 94.28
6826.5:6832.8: 93.65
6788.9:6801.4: 94.07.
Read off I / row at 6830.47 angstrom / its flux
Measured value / 96.35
